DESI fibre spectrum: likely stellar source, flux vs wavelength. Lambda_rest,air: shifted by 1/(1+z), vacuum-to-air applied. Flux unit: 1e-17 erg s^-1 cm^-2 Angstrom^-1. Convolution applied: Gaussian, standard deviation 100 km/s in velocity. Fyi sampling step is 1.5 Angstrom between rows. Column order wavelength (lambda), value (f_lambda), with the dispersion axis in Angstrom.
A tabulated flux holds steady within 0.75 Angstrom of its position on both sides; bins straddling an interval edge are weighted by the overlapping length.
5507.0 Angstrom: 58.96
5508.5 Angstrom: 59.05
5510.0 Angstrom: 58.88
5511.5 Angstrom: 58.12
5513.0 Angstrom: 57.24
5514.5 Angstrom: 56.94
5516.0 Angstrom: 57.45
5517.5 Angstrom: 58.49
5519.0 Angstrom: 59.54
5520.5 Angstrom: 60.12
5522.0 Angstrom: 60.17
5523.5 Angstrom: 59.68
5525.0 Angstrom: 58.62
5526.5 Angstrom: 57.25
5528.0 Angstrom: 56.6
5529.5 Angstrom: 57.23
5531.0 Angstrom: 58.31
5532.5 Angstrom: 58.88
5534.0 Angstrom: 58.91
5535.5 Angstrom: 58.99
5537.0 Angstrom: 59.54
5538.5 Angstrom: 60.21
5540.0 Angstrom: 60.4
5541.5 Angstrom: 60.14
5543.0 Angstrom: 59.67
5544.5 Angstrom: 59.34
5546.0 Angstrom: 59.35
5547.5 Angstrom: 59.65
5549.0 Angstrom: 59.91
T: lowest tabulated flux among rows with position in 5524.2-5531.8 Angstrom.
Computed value 56.6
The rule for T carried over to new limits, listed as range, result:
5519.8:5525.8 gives 58.62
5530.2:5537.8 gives 58.31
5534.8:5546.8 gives 58.99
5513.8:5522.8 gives 56.94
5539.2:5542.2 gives 60.14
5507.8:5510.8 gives 58.88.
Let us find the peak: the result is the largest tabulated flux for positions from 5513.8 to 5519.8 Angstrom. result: 59.54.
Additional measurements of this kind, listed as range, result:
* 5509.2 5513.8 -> 58.88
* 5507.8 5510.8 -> 59.05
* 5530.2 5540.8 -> 60.4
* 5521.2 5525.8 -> 60.17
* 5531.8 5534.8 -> 58.91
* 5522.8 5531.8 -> 59.68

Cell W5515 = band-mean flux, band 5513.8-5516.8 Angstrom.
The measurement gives 57.2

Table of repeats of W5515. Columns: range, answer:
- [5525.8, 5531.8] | 57.4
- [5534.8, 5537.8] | 59.3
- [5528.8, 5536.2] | 58.5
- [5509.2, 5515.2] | 57.8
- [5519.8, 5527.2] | 59.2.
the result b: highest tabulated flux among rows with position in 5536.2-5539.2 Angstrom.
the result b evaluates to 60.21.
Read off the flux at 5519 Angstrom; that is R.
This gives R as 59.54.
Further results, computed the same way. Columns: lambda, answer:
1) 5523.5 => 59.68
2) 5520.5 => 60.12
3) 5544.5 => 59.34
